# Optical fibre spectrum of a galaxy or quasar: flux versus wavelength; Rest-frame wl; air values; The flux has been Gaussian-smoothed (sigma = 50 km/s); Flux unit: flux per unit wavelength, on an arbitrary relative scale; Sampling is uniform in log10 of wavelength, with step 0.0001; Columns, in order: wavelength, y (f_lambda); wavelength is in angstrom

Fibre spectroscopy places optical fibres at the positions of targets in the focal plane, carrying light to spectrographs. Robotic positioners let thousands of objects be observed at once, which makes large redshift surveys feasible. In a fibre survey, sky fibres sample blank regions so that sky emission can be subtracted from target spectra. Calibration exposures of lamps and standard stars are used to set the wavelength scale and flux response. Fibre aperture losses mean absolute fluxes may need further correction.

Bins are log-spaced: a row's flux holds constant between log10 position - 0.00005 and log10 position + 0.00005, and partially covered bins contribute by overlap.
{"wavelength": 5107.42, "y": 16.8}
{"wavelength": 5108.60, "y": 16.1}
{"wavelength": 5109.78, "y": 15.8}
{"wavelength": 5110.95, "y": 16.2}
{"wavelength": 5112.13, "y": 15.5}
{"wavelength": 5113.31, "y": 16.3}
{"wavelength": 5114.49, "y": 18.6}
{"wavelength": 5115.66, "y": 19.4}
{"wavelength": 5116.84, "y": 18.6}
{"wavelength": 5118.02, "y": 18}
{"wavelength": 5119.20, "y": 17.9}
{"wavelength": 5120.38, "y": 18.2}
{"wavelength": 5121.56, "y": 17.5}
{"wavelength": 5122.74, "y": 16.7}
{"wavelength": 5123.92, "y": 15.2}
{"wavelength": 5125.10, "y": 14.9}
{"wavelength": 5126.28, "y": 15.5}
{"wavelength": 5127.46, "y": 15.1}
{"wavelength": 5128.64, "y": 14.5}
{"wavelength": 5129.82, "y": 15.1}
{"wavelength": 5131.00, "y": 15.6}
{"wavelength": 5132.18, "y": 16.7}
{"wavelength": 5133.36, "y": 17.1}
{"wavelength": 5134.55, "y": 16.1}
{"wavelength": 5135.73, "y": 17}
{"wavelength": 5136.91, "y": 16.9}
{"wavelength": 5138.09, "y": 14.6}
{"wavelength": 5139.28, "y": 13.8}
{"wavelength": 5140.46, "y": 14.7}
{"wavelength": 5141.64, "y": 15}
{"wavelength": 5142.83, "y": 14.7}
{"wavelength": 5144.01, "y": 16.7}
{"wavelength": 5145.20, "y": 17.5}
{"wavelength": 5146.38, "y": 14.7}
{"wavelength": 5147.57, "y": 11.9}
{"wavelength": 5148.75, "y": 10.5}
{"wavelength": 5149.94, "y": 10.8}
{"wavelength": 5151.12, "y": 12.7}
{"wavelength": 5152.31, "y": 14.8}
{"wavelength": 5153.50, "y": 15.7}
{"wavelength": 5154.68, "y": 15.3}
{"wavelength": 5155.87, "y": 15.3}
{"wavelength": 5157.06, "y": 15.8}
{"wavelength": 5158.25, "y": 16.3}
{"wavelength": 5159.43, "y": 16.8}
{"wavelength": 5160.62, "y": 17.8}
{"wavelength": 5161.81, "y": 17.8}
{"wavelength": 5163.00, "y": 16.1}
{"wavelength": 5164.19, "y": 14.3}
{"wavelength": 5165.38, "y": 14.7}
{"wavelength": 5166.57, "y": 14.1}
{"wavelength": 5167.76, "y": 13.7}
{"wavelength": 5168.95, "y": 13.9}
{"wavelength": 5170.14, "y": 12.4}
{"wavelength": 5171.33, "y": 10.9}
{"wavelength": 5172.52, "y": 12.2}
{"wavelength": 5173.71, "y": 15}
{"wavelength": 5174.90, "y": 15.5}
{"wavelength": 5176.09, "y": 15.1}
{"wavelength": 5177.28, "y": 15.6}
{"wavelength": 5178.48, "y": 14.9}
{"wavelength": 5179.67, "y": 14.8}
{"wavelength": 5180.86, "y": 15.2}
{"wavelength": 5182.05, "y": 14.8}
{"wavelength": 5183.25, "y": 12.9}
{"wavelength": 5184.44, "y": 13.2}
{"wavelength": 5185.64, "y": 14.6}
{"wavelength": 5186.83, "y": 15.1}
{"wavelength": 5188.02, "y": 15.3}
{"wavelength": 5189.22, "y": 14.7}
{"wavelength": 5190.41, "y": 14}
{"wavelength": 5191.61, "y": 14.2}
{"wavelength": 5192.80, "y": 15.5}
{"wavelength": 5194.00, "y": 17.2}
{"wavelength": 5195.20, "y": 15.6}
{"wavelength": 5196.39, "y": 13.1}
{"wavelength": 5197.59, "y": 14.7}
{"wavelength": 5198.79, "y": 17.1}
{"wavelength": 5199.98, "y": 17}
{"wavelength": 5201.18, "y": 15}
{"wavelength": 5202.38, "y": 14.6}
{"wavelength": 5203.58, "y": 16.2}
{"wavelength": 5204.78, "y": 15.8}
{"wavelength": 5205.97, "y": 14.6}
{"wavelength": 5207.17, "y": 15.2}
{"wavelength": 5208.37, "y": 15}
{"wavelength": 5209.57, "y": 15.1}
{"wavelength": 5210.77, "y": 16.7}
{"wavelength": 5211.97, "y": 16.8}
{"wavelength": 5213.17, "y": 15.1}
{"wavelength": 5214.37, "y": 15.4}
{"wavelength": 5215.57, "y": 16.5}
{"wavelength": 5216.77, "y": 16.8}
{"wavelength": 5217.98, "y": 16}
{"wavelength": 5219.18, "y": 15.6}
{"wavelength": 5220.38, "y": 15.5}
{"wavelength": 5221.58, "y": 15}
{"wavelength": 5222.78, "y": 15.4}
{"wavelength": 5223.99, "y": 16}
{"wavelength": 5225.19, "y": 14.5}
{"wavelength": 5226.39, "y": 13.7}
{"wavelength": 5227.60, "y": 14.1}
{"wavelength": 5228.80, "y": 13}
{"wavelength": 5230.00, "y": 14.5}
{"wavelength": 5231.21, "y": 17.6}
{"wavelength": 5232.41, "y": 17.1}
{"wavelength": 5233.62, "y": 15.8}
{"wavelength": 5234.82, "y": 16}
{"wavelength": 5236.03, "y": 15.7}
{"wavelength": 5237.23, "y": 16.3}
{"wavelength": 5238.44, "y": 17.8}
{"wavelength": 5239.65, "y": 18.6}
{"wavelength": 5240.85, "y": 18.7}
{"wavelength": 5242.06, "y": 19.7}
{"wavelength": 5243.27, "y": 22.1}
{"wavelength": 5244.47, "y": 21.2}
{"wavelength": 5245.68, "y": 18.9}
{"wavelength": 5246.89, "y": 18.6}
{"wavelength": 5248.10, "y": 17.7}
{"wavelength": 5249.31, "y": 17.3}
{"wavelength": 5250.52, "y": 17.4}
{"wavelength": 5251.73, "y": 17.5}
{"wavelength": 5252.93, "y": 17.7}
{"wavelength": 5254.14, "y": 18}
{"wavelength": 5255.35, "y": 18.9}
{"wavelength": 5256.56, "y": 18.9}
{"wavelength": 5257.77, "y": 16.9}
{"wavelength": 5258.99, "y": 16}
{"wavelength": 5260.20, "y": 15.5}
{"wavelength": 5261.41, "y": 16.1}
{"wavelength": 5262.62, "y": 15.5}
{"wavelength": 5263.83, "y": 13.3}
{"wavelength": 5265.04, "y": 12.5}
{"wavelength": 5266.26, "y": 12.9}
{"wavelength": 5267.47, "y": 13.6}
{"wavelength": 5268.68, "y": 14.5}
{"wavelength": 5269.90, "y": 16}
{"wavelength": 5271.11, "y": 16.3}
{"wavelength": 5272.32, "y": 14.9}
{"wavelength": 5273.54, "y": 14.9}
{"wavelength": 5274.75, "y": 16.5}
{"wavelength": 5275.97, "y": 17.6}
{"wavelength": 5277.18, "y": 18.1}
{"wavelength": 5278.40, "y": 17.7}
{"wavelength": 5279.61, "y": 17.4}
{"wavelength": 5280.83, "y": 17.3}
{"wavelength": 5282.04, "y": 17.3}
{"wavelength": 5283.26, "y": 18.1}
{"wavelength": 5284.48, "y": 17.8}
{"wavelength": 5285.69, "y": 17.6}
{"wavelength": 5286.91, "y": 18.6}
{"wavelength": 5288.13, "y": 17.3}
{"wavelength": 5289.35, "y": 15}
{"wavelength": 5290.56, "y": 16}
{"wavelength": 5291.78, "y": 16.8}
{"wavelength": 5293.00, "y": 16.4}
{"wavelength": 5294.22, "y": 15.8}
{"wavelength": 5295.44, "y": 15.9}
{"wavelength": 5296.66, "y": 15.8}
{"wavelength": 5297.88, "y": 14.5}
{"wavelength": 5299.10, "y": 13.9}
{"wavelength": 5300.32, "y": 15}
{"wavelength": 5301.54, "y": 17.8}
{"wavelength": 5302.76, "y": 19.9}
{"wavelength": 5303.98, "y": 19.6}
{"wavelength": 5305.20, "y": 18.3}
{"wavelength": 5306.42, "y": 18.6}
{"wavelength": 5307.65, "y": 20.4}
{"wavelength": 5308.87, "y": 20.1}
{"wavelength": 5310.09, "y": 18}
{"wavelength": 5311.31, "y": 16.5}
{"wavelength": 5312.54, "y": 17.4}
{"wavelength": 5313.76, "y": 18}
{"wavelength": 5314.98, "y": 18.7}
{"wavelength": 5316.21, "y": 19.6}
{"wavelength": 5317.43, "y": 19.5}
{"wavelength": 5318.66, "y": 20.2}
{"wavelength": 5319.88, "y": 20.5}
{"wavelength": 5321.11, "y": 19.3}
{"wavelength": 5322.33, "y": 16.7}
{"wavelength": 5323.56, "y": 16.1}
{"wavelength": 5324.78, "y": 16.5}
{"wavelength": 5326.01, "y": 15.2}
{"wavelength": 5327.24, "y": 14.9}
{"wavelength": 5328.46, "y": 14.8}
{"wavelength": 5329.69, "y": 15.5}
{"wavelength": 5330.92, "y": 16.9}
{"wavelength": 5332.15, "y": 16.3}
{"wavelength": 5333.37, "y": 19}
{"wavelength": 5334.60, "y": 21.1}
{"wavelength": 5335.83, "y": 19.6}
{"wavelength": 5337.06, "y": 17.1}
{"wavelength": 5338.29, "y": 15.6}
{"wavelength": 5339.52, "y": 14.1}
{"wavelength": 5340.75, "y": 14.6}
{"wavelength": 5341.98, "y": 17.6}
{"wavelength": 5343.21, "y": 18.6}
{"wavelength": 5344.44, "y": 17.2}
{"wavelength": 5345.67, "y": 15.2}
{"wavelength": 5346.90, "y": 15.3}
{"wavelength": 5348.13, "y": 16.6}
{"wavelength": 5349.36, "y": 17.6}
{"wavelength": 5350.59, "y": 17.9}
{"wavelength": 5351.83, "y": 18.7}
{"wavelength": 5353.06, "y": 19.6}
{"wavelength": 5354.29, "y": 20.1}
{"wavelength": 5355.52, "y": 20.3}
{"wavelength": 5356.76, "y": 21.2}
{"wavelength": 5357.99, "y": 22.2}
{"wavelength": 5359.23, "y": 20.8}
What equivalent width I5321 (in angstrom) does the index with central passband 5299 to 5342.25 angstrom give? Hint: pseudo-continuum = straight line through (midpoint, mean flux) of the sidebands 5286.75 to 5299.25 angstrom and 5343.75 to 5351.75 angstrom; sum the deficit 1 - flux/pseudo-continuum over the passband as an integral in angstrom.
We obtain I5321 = -3.3 angstrom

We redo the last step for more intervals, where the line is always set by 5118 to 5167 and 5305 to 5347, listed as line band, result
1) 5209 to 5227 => 0.77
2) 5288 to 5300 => 1.05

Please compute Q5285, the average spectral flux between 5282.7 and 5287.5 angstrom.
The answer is 18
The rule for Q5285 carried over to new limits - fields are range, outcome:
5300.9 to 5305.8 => 18.9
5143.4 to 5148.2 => 15.2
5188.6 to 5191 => 14.4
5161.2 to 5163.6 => 16.9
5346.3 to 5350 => 16.5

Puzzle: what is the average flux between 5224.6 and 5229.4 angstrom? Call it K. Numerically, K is 13.8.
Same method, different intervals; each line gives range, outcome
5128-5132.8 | 15.5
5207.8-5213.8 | 15.7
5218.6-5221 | 15.6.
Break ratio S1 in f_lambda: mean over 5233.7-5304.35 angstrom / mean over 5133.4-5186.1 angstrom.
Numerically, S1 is 1.1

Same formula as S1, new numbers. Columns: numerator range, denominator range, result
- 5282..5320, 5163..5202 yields 1.21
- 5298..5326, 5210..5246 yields 1.09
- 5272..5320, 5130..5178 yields 1.17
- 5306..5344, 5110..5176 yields 1.14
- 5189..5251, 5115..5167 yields 1.03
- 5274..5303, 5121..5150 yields 1.10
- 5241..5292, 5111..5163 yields 1.07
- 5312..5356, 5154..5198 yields 1.18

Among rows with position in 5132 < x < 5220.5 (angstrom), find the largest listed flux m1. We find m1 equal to 17.8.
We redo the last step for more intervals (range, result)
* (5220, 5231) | 16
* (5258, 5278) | 18.1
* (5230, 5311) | 22.1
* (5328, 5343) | 21.1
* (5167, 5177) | 15.5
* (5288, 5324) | 20.5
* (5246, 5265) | 18.9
